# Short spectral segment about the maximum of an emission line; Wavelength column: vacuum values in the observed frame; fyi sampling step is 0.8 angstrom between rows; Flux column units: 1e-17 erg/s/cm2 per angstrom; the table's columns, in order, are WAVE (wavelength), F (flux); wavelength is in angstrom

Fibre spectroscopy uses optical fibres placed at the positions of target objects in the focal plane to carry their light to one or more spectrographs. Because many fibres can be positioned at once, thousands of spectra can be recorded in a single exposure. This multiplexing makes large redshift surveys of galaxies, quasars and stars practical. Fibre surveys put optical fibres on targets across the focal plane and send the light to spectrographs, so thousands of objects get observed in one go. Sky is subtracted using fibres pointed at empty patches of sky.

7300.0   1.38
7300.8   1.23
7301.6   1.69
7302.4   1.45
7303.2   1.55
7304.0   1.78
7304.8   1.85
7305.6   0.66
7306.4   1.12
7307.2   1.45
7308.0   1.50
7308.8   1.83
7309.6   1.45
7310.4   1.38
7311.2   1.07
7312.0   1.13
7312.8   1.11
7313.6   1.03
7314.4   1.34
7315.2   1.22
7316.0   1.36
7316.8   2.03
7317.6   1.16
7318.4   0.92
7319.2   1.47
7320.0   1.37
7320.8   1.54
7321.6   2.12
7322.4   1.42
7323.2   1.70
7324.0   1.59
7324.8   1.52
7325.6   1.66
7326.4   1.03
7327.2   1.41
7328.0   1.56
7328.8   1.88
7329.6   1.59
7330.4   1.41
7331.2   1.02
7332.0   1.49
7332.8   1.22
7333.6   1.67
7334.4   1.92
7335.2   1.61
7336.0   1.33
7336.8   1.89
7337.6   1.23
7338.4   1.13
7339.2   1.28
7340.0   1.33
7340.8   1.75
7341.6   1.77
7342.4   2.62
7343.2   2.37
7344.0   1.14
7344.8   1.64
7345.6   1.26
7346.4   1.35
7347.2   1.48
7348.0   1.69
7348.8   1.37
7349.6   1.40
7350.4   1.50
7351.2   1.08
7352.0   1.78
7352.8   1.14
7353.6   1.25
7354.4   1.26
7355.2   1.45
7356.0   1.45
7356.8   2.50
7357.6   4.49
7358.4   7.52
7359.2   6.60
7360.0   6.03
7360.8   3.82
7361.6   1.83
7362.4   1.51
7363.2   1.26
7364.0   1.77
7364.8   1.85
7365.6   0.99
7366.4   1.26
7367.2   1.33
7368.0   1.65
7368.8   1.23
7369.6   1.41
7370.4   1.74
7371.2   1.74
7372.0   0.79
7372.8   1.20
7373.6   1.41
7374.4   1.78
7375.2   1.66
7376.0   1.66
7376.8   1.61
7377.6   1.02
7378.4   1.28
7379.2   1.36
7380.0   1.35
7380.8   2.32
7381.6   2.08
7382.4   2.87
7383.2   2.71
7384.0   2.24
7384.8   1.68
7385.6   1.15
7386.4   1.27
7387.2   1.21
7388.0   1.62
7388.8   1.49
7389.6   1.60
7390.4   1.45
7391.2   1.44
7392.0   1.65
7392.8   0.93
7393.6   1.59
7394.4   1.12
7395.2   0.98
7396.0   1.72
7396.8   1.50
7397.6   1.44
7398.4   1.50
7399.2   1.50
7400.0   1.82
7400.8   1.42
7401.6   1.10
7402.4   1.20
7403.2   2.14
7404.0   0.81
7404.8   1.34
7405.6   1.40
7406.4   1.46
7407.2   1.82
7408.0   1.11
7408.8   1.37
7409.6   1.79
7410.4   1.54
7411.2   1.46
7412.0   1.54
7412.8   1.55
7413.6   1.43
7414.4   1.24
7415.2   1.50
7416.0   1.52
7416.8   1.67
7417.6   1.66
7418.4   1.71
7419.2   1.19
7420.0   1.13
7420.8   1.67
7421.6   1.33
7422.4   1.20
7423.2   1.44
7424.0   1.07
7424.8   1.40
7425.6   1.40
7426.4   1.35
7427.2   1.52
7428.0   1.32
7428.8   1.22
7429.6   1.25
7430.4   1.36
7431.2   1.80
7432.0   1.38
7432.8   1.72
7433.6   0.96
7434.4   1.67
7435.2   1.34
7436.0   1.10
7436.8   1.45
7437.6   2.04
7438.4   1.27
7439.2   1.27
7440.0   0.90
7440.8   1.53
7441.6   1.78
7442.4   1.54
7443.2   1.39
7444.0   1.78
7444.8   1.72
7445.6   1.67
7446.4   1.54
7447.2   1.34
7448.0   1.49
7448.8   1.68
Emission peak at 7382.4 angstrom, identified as [N II]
